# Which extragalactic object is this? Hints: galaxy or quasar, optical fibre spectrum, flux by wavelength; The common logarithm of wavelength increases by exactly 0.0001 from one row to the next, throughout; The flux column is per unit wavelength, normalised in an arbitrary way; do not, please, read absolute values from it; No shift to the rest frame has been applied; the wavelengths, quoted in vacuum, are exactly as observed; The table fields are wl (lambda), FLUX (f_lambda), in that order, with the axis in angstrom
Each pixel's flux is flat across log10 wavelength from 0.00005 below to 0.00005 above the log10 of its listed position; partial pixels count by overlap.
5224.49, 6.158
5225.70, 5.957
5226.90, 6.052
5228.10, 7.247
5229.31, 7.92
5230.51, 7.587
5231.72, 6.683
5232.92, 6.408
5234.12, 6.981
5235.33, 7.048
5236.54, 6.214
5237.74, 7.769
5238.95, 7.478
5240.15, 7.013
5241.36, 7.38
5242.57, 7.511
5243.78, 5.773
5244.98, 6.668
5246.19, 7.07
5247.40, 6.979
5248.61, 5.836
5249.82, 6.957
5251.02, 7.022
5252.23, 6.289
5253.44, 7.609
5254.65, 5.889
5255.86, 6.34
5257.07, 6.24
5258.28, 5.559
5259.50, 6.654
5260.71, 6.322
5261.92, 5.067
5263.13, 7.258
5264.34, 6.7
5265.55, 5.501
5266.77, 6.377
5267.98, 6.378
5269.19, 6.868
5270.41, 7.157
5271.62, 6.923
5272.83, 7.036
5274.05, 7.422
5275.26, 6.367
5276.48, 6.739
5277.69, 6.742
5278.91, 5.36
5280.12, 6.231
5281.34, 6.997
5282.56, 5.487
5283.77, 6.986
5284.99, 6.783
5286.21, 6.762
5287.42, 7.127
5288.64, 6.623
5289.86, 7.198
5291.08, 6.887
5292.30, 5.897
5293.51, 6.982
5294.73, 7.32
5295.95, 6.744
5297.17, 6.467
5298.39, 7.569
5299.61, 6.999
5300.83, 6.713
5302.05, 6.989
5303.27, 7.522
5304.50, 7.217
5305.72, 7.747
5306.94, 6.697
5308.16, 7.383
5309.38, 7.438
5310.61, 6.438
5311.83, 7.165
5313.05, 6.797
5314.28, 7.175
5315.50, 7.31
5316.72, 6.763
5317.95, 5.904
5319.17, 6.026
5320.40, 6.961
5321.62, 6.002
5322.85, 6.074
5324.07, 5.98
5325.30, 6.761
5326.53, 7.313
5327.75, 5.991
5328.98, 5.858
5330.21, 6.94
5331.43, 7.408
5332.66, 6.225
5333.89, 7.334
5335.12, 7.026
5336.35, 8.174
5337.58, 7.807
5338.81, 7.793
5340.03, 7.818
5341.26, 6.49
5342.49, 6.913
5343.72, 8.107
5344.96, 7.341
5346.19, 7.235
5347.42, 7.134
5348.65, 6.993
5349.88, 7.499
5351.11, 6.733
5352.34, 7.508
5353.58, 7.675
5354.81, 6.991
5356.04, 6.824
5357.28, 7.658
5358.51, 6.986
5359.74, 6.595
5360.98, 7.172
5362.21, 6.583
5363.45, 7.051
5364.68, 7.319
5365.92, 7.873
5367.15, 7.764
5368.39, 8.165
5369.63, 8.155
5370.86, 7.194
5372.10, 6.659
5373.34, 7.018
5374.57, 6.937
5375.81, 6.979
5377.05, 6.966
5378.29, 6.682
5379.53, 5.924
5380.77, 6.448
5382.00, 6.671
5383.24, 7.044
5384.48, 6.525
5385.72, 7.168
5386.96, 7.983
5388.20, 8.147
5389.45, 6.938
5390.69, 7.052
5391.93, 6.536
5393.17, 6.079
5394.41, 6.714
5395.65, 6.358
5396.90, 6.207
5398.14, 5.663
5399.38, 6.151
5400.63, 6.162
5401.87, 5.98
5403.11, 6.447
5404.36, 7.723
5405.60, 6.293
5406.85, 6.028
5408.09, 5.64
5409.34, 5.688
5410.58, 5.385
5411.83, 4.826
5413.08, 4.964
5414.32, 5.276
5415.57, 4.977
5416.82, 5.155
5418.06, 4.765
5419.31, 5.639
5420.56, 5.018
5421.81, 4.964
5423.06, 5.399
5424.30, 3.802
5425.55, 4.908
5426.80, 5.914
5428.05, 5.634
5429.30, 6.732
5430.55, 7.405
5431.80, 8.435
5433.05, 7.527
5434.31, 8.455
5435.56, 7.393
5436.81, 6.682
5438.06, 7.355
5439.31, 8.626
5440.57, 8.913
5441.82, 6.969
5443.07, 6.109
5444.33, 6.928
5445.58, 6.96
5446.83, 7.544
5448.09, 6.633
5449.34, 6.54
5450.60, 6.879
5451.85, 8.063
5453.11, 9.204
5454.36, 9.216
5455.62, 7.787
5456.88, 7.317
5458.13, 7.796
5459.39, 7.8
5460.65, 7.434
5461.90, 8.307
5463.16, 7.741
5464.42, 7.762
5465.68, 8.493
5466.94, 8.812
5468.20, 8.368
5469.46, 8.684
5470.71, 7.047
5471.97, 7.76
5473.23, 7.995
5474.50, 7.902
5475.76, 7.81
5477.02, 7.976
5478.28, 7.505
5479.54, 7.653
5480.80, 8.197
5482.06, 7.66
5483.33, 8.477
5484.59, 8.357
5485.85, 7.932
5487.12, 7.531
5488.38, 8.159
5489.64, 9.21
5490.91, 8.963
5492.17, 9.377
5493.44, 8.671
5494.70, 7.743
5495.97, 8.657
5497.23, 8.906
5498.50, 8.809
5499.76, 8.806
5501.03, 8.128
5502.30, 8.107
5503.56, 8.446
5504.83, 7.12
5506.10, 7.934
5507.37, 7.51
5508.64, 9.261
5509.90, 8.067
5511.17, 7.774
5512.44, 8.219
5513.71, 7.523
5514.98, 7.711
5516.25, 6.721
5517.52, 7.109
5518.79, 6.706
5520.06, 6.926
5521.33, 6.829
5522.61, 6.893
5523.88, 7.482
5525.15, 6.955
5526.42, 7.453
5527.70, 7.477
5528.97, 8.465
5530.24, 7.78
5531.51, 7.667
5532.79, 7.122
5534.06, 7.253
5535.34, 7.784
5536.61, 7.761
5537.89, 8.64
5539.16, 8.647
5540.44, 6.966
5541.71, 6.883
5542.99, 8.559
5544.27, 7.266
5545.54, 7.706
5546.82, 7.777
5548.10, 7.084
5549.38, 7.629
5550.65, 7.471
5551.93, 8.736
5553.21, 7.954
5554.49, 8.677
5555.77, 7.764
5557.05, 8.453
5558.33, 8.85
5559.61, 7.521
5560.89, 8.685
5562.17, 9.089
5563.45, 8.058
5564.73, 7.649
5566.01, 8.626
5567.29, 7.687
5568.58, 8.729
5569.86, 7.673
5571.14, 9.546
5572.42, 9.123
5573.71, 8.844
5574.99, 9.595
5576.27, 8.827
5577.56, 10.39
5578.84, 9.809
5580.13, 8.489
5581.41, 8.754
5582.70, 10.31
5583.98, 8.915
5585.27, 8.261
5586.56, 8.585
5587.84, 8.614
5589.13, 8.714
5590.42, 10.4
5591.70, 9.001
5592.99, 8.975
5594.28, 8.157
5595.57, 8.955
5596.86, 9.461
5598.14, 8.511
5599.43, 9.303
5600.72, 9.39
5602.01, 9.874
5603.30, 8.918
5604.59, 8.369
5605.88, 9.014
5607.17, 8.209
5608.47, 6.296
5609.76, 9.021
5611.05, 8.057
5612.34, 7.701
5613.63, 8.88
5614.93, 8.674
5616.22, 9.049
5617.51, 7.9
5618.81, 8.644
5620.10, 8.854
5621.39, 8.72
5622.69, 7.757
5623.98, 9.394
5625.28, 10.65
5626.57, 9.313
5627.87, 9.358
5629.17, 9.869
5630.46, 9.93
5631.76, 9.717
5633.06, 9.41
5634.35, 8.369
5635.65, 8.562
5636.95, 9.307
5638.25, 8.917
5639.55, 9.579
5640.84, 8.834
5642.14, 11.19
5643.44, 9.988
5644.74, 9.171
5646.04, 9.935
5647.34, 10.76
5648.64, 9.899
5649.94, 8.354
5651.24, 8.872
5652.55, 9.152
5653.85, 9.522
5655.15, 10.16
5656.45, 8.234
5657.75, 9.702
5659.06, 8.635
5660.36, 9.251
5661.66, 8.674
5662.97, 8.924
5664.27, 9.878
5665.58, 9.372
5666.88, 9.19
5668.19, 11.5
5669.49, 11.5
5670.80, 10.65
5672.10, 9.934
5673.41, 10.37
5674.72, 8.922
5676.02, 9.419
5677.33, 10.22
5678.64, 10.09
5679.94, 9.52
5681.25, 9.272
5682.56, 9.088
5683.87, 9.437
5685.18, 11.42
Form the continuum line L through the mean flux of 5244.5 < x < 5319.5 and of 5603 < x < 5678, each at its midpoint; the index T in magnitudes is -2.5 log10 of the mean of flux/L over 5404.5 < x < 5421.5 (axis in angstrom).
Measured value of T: 0.37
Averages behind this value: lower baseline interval 6.71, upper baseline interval 9.26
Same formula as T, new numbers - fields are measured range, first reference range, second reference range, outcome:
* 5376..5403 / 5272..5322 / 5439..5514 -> 0.121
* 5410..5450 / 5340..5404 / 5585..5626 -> 0.178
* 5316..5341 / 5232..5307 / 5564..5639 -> 0.048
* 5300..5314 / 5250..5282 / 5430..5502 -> -0.046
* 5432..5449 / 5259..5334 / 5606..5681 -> 0.054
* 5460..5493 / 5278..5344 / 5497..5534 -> -0.081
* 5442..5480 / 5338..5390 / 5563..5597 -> 0.031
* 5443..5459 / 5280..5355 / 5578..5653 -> 0.054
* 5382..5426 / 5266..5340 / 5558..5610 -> 0.246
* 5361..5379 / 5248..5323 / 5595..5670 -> 0.009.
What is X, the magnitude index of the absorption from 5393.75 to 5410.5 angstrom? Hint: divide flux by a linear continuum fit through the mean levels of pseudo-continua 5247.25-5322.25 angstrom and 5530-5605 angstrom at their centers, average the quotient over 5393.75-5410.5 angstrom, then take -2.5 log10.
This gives 0.20 mag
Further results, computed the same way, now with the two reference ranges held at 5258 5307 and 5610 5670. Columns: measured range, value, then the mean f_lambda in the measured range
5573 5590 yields -0.029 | 9.1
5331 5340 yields -0.051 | 7.42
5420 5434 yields 0.271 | 6.04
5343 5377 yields 0.000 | 7.26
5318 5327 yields 0.096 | 6.4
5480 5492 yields -0.018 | 8.31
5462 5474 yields -0.005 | 8.08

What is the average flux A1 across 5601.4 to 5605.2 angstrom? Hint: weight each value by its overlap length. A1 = 9.05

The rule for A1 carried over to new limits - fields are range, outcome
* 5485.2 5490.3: 8.21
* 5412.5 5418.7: 5.03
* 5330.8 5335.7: 7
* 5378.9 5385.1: 6.53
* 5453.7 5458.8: 8.04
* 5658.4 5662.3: 8.85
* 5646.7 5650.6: 9.67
